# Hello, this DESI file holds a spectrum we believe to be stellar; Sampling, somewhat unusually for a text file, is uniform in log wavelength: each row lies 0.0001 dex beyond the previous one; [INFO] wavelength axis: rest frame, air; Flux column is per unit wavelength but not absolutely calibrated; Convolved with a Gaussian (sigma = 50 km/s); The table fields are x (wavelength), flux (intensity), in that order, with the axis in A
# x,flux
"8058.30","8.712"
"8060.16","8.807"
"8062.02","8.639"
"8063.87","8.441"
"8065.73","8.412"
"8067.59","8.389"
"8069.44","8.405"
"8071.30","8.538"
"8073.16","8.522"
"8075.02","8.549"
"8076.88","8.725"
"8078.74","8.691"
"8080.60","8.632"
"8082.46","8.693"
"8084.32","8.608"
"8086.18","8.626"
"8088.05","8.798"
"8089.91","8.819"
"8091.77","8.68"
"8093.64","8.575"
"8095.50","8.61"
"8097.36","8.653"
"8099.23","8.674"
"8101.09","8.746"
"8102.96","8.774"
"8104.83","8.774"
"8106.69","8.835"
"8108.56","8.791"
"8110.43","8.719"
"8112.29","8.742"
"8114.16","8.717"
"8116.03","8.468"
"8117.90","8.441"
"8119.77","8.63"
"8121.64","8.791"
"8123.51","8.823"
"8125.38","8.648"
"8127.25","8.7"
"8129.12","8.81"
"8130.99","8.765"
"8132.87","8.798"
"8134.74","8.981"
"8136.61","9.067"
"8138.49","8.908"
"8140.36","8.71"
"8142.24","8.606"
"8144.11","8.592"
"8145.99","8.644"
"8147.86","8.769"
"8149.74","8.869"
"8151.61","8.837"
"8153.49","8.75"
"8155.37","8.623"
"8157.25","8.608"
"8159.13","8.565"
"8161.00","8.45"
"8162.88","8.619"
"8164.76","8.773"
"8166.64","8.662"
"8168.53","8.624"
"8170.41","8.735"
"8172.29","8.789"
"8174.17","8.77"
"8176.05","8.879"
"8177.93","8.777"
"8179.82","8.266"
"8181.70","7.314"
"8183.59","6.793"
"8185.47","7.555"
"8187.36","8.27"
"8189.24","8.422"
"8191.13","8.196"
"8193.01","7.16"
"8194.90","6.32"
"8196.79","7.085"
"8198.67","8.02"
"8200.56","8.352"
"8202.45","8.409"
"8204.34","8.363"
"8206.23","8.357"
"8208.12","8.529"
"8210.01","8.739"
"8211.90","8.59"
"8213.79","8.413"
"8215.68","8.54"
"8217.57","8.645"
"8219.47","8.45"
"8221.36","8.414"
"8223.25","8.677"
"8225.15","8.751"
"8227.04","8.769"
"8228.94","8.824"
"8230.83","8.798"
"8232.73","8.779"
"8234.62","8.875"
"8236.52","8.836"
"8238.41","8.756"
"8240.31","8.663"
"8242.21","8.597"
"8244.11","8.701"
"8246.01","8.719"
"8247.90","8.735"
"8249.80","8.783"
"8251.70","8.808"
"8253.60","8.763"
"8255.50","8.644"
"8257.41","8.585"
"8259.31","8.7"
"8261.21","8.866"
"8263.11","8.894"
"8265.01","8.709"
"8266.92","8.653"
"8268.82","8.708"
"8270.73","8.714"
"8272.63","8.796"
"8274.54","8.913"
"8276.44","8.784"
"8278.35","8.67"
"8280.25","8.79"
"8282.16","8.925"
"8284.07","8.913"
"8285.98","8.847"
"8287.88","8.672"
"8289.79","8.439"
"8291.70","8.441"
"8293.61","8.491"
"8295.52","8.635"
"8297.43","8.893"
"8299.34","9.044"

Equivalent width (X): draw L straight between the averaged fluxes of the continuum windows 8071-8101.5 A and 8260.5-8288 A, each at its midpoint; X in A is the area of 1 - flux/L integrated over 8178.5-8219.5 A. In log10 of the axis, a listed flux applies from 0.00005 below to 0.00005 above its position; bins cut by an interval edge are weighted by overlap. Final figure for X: 3.3 A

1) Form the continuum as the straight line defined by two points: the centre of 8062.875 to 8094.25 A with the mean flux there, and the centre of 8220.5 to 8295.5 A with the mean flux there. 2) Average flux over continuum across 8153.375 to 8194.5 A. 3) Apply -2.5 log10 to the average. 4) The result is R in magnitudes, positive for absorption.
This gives 0.05 mag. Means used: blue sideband 8.59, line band 8.31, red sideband 8.73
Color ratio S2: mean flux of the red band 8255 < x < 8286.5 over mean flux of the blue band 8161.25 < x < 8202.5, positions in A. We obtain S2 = 1.08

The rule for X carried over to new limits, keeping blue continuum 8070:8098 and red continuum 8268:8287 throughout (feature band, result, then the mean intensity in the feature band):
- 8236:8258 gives 0.16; 8.71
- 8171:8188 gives 1.09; 8.17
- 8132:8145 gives -0.18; 8.81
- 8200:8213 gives 0.40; 8.48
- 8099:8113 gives -0.16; 8.76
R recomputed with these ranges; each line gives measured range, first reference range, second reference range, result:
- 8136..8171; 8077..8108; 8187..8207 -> -0.06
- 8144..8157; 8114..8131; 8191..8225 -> -0.03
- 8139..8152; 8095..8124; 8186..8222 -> -0.03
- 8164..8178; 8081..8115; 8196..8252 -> -0.02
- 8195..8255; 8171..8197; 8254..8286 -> -0.03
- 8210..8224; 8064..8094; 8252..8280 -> 0.02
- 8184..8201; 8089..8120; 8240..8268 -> 0.14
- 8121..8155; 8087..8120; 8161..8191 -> -0.03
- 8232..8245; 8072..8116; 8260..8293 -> 0.00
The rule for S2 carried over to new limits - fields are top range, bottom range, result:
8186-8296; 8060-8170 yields 0.98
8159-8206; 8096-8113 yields 0.93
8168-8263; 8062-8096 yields 0.98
